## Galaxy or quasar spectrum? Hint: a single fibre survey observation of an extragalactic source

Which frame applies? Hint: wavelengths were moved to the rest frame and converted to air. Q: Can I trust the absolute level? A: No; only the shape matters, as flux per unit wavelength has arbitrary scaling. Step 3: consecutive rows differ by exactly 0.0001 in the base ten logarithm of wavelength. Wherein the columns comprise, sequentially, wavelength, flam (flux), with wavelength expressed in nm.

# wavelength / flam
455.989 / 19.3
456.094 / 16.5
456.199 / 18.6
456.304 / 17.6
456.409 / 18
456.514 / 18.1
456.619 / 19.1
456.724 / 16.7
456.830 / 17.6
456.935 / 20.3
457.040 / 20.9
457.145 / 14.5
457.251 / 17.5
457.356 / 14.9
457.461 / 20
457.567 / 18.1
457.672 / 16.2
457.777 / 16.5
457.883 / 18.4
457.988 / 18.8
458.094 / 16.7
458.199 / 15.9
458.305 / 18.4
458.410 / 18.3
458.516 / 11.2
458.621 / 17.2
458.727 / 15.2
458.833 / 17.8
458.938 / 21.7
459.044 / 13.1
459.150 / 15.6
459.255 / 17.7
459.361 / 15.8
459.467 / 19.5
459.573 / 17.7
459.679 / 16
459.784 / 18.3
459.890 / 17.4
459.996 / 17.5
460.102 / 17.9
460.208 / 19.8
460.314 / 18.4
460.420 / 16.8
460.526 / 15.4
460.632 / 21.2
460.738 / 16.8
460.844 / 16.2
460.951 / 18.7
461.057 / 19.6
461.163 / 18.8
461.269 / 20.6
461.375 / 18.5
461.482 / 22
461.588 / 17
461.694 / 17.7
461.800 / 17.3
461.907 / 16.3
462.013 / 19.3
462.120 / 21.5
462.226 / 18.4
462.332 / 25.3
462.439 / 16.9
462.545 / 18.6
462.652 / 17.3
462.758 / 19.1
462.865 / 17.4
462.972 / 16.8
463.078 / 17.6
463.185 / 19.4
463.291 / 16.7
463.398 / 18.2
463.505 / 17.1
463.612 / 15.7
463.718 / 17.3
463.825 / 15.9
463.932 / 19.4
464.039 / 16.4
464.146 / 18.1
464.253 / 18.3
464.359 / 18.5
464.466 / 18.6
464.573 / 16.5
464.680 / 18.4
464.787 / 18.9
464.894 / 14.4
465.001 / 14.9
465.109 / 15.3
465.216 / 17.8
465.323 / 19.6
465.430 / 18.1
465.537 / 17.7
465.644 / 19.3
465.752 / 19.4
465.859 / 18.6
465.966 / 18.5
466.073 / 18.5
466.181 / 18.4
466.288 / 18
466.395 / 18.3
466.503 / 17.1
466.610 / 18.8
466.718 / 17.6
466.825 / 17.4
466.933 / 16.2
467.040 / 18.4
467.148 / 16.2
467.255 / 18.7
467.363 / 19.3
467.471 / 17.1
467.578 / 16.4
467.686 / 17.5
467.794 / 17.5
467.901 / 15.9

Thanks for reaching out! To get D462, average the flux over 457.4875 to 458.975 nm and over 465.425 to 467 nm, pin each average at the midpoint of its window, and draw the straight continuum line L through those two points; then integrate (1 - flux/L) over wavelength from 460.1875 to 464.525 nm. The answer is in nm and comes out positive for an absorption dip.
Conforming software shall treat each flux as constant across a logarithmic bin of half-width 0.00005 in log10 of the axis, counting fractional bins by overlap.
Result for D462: -0.14 nm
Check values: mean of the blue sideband 17.2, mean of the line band 18.3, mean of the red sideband 18.1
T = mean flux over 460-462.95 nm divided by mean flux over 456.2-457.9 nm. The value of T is 1.04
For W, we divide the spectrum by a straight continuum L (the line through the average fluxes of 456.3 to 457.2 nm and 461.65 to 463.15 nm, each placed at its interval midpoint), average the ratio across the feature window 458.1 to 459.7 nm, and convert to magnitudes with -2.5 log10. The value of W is 0.09 mag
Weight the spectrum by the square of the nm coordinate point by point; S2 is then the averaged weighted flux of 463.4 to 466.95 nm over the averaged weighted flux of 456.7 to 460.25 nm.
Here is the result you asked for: 1.05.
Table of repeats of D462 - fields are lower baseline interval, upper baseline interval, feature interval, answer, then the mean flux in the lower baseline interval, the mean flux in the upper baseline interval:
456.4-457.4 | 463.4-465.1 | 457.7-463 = -0.12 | 17.8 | 17.2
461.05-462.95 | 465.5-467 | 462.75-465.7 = 0.16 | 18.9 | 18.1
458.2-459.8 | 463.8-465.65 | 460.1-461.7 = -0.13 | 16.8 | 17.5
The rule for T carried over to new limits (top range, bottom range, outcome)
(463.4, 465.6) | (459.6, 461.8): 0.95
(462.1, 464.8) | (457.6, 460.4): 1.05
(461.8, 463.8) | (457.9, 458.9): 1.09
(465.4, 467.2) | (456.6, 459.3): 1.05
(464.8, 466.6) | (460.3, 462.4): 0.95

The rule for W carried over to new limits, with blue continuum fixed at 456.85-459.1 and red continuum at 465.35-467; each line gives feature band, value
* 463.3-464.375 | 0.03 mag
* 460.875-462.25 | -0.07 mag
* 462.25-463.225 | -0.06 mag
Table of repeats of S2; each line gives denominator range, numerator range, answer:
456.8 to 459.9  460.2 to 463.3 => 1.09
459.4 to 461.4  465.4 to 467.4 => 1.02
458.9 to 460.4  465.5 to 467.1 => 1.06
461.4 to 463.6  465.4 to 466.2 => 1.02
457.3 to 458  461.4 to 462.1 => 1.07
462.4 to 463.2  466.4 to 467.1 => 1.00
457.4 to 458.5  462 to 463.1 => 1.11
